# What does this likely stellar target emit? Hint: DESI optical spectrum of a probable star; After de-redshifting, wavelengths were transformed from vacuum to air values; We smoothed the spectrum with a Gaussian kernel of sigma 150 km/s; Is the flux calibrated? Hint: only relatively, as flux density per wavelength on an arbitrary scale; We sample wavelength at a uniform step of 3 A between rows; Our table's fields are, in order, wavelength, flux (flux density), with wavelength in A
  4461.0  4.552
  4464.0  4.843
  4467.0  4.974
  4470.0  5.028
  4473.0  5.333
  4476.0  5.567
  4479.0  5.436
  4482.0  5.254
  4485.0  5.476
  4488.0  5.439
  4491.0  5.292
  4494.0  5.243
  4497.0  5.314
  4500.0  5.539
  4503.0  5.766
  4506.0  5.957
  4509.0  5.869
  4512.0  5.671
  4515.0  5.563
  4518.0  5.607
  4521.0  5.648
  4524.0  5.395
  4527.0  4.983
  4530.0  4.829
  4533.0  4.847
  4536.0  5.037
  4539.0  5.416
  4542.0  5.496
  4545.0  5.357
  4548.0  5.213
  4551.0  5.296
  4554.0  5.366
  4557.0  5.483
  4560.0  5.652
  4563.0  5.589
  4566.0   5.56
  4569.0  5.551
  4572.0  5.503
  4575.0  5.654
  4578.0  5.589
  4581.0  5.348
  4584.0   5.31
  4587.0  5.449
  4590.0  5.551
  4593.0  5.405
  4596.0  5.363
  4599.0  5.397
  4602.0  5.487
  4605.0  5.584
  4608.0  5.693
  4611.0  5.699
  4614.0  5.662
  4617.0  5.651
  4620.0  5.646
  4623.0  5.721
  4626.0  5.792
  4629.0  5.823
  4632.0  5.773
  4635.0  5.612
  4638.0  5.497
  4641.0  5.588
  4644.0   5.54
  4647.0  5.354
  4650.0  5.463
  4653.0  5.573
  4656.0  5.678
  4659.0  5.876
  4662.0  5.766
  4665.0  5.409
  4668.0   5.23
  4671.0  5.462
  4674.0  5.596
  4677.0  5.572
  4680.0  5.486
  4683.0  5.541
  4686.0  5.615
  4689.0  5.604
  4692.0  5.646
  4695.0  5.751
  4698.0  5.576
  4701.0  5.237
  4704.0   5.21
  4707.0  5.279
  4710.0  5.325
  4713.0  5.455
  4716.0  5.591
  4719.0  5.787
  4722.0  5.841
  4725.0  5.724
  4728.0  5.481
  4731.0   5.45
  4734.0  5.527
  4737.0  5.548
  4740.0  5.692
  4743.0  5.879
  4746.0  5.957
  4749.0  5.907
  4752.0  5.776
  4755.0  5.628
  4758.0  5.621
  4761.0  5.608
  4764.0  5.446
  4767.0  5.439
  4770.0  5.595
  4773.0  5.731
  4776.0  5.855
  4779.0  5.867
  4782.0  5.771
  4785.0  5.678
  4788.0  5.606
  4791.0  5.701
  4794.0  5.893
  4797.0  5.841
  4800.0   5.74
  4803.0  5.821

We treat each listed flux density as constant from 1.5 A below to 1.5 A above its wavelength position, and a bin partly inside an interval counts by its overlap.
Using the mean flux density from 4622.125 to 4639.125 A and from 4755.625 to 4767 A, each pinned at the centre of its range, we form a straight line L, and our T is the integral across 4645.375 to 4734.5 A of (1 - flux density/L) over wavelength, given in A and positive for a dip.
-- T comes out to 1.5 A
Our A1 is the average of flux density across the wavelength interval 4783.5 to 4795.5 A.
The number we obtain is 5.72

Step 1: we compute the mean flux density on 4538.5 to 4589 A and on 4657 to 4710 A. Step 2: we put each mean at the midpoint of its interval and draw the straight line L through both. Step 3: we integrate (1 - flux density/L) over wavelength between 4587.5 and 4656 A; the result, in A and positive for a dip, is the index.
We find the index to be -1.2 A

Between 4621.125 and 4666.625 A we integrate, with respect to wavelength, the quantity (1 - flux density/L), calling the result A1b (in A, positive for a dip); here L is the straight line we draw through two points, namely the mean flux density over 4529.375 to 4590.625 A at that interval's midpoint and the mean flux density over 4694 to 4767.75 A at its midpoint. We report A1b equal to -1.2 A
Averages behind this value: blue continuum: 5.39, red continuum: 5.59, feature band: 5.63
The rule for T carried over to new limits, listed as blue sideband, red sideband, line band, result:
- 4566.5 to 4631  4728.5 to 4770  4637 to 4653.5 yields 0.3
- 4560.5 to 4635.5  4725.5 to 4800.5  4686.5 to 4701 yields 0.1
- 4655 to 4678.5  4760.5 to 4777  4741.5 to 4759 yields -0.6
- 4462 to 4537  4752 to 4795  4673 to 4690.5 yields 0.0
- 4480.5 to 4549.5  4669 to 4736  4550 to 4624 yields -1.1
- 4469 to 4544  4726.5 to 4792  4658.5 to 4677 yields 0.1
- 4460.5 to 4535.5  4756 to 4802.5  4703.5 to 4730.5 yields 0.4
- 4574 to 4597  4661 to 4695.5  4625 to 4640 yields -0.5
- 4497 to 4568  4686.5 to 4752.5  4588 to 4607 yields 0.1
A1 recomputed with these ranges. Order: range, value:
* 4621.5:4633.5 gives 5.78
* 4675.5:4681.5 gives 5.53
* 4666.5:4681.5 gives 5.47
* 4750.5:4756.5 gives 5.7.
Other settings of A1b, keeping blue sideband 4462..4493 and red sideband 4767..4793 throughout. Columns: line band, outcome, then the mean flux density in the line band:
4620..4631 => -0.6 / 5.76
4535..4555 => 0.1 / 5.32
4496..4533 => -1.3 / 5.49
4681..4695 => -0.1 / 5.61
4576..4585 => 0.0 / 5.43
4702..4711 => 0.5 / 5.27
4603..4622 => -0.7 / 5.65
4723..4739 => 0.2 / 5.56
